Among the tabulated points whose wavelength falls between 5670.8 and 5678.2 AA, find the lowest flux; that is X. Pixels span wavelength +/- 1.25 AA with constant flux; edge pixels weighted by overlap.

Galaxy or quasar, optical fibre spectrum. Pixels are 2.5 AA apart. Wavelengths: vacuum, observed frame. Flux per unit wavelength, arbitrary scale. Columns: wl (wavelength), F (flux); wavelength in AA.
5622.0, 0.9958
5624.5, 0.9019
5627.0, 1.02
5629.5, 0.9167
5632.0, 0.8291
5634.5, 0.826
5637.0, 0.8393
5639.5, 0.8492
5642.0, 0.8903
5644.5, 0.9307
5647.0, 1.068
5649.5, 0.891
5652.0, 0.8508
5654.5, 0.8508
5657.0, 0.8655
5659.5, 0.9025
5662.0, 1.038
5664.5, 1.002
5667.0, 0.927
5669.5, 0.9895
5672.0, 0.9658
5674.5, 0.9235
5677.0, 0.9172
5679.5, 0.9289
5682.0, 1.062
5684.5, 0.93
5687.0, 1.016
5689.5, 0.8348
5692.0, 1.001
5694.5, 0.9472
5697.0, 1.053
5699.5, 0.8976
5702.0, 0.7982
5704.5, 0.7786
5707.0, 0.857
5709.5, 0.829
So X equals 0.9172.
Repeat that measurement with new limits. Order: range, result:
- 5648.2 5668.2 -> 0.8508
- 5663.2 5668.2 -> 0.927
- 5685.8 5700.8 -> 0.8348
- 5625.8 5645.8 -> 0.826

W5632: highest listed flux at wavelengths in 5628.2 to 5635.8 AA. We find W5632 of 0.9167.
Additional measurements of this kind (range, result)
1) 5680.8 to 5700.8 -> 1.062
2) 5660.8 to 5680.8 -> 1.038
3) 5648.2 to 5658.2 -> 0.891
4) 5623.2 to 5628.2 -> 1.02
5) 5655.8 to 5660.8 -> 0.9025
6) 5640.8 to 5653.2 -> 1.068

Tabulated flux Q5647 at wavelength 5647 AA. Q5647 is 1.068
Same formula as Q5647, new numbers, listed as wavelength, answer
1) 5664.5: 1.002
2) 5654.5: 0.8508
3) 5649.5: 0.891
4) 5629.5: 0.9167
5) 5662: 1.038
